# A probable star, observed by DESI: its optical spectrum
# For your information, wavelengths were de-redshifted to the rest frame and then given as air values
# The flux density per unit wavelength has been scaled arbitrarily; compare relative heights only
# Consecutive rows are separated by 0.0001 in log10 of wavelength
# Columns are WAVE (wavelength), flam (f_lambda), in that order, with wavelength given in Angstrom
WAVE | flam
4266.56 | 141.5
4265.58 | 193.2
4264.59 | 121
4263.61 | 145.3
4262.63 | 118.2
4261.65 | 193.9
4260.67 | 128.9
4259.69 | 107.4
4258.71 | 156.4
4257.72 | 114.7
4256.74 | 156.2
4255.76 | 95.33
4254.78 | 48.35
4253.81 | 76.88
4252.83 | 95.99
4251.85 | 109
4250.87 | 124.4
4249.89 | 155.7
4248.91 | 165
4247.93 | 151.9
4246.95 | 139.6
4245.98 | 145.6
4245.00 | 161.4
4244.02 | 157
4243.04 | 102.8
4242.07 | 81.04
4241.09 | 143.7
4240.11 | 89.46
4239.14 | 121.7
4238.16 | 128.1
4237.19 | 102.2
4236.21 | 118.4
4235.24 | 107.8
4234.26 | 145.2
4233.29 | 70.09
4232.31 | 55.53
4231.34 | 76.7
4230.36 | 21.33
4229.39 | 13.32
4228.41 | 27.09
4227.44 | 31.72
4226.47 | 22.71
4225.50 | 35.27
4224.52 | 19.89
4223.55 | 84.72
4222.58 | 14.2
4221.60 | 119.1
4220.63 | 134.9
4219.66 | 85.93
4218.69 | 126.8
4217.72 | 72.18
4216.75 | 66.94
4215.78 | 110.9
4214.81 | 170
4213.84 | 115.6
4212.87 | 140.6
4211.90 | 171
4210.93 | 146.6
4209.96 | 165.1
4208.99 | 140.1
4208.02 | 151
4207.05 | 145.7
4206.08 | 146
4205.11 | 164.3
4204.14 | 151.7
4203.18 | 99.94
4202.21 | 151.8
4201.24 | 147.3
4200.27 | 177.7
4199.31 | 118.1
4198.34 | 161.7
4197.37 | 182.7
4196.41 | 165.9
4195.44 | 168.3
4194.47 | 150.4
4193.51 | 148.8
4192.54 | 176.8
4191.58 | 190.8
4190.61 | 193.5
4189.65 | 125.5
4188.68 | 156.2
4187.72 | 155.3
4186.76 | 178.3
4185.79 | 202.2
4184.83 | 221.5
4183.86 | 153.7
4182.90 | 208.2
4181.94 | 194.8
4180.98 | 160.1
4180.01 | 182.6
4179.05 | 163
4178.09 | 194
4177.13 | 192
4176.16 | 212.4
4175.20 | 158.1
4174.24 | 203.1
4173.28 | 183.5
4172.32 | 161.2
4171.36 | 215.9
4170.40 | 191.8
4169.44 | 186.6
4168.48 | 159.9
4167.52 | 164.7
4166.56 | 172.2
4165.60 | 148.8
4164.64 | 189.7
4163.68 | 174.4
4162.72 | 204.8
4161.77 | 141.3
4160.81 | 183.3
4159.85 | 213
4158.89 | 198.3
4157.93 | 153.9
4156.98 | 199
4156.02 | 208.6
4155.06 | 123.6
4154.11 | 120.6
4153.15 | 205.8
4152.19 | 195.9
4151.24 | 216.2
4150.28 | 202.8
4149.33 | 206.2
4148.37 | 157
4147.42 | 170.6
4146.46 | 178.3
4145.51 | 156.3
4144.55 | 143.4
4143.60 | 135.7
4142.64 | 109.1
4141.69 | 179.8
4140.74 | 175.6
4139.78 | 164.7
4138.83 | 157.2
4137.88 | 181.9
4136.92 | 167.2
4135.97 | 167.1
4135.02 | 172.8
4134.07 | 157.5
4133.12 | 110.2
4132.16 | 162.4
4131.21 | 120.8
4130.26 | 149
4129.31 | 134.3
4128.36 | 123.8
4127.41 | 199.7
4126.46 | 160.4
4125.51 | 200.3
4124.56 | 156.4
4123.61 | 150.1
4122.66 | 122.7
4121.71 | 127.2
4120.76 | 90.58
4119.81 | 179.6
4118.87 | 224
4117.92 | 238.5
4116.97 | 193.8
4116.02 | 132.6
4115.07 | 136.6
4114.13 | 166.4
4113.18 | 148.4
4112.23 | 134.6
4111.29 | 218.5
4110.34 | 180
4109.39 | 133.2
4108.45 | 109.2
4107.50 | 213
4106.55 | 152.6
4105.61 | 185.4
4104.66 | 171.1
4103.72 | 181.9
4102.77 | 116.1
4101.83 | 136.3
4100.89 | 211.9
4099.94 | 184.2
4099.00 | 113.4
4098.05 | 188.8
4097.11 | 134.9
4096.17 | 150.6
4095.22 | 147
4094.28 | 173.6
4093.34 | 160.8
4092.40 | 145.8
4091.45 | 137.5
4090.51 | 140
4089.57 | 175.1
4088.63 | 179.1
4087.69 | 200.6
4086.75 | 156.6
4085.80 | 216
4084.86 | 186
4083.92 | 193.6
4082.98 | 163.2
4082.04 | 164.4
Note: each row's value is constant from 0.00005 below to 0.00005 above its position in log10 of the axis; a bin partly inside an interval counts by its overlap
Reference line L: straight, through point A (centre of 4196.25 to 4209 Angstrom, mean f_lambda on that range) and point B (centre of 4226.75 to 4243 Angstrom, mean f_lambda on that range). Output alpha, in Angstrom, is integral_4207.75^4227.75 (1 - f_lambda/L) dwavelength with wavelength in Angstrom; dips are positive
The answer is 3.5 Angstrom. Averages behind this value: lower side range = 150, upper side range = 83.2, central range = 101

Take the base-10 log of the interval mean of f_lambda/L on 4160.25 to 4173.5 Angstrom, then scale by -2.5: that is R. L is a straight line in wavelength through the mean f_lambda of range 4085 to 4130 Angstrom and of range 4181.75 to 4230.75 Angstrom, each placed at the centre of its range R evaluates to -0.23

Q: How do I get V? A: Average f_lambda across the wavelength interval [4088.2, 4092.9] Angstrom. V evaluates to 155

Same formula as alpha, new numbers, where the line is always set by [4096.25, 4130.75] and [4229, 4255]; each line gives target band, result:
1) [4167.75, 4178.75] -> -4.0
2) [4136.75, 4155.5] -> -2.5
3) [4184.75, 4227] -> -3.4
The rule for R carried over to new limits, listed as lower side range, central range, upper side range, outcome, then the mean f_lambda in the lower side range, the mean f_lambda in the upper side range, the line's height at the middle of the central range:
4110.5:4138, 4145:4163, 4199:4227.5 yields -0.24 mag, 159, 115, 145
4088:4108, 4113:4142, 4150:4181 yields 0.07 mag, 162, 181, 171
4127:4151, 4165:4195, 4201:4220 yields -0.22 mag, 160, 134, 145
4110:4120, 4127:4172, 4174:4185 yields 0.08 mag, 178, 186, 182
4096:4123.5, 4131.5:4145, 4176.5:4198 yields 0.07 mag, 161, 176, 167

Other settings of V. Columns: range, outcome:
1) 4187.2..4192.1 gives 165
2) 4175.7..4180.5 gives 188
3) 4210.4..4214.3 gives 144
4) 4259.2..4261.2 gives 120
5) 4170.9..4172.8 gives 188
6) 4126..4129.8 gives 155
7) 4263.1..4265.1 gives 133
